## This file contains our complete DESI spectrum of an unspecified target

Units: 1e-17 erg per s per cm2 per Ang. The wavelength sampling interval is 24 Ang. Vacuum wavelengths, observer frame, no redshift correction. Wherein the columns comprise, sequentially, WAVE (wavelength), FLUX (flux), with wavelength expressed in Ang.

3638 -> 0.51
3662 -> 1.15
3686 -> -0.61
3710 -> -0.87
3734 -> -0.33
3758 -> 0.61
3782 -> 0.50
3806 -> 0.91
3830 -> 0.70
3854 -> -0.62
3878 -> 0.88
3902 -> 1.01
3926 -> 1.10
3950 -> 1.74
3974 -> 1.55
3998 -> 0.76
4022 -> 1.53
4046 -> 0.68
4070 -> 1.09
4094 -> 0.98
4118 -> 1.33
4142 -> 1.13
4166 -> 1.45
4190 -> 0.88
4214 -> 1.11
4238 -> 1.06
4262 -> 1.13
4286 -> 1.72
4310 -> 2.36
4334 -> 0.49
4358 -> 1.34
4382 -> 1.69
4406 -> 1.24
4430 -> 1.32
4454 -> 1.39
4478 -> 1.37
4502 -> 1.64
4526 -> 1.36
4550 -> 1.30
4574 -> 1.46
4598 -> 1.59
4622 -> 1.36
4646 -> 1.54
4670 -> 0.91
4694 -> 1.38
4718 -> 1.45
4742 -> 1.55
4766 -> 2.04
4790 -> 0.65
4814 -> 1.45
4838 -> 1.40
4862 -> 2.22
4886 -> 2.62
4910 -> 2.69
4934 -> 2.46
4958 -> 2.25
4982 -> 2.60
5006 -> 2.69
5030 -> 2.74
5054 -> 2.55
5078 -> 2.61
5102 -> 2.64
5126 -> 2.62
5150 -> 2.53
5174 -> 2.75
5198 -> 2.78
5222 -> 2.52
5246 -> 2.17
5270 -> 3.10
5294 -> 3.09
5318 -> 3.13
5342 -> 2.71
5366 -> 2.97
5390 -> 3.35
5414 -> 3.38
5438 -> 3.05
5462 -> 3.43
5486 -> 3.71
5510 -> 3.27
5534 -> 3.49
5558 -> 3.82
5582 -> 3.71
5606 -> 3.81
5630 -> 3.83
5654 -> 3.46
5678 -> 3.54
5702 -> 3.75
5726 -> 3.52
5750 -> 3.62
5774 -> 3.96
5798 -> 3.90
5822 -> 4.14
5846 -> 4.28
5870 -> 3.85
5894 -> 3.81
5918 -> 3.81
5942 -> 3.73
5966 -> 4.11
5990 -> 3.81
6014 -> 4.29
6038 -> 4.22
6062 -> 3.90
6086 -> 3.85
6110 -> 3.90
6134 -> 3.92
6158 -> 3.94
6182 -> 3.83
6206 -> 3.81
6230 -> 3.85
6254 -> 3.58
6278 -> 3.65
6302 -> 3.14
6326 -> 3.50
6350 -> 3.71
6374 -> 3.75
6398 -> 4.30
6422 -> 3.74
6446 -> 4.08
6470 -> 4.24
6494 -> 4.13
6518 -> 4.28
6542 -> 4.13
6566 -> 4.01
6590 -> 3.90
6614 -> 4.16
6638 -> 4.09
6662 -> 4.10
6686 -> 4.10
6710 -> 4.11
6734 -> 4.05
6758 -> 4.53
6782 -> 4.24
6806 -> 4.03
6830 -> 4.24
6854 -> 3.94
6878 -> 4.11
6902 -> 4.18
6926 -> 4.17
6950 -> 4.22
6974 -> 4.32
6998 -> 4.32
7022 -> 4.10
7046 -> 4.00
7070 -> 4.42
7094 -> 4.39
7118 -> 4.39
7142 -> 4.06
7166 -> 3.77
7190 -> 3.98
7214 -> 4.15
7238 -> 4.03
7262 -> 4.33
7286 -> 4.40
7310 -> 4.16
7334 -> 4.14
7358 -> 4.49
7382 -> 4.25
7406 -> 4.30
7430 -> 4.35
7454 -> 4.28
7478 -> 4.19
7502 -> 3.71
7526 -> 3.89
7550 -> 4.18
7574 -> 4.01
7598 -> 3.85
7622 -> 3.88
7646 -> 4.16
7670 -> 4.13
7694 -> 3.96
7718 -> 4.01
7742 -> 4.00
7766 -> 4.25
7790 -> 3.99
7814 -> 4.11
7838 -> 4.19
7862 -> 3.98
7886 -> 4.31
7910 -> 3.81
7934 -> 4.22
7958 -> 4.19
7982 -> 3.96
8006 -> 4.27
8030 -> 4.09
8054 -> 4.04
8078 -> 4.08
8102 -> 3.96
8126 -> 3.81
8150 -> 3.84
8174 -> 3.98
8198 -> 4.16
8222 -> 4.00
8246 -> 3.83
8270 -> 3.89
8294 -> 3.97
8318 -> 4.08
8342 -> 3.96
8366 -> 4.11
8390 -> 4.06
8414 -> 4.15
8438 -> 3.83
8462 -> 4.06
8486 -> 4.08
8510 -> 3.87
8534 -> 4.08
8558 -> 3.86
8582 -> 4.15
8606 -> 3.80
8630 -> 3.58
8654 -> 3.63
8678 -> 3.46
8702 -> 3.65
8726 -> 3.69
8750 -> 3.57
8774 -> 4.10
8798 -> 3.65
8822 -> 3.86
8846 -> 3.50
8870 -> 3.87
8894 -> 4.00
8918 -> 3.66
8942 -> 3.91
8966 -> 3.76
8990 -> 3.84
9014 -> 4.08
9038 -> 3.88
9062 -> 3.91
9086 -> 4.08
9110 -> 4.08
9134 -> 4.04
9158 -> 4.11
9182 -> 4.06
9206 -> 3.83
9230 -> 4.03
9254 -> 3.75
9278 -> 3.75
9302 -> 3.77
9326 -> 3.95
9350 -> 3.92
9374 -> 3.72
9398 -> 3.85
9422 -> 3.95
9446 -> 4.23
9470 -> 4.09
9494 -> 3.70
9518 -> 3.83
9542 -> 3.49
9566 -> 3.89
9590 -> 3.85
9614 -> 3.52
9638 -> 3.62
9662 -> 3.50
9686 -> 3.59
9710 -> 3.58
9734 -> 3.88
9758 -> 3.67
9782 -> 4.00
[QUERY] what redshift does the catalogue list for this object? 0.217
